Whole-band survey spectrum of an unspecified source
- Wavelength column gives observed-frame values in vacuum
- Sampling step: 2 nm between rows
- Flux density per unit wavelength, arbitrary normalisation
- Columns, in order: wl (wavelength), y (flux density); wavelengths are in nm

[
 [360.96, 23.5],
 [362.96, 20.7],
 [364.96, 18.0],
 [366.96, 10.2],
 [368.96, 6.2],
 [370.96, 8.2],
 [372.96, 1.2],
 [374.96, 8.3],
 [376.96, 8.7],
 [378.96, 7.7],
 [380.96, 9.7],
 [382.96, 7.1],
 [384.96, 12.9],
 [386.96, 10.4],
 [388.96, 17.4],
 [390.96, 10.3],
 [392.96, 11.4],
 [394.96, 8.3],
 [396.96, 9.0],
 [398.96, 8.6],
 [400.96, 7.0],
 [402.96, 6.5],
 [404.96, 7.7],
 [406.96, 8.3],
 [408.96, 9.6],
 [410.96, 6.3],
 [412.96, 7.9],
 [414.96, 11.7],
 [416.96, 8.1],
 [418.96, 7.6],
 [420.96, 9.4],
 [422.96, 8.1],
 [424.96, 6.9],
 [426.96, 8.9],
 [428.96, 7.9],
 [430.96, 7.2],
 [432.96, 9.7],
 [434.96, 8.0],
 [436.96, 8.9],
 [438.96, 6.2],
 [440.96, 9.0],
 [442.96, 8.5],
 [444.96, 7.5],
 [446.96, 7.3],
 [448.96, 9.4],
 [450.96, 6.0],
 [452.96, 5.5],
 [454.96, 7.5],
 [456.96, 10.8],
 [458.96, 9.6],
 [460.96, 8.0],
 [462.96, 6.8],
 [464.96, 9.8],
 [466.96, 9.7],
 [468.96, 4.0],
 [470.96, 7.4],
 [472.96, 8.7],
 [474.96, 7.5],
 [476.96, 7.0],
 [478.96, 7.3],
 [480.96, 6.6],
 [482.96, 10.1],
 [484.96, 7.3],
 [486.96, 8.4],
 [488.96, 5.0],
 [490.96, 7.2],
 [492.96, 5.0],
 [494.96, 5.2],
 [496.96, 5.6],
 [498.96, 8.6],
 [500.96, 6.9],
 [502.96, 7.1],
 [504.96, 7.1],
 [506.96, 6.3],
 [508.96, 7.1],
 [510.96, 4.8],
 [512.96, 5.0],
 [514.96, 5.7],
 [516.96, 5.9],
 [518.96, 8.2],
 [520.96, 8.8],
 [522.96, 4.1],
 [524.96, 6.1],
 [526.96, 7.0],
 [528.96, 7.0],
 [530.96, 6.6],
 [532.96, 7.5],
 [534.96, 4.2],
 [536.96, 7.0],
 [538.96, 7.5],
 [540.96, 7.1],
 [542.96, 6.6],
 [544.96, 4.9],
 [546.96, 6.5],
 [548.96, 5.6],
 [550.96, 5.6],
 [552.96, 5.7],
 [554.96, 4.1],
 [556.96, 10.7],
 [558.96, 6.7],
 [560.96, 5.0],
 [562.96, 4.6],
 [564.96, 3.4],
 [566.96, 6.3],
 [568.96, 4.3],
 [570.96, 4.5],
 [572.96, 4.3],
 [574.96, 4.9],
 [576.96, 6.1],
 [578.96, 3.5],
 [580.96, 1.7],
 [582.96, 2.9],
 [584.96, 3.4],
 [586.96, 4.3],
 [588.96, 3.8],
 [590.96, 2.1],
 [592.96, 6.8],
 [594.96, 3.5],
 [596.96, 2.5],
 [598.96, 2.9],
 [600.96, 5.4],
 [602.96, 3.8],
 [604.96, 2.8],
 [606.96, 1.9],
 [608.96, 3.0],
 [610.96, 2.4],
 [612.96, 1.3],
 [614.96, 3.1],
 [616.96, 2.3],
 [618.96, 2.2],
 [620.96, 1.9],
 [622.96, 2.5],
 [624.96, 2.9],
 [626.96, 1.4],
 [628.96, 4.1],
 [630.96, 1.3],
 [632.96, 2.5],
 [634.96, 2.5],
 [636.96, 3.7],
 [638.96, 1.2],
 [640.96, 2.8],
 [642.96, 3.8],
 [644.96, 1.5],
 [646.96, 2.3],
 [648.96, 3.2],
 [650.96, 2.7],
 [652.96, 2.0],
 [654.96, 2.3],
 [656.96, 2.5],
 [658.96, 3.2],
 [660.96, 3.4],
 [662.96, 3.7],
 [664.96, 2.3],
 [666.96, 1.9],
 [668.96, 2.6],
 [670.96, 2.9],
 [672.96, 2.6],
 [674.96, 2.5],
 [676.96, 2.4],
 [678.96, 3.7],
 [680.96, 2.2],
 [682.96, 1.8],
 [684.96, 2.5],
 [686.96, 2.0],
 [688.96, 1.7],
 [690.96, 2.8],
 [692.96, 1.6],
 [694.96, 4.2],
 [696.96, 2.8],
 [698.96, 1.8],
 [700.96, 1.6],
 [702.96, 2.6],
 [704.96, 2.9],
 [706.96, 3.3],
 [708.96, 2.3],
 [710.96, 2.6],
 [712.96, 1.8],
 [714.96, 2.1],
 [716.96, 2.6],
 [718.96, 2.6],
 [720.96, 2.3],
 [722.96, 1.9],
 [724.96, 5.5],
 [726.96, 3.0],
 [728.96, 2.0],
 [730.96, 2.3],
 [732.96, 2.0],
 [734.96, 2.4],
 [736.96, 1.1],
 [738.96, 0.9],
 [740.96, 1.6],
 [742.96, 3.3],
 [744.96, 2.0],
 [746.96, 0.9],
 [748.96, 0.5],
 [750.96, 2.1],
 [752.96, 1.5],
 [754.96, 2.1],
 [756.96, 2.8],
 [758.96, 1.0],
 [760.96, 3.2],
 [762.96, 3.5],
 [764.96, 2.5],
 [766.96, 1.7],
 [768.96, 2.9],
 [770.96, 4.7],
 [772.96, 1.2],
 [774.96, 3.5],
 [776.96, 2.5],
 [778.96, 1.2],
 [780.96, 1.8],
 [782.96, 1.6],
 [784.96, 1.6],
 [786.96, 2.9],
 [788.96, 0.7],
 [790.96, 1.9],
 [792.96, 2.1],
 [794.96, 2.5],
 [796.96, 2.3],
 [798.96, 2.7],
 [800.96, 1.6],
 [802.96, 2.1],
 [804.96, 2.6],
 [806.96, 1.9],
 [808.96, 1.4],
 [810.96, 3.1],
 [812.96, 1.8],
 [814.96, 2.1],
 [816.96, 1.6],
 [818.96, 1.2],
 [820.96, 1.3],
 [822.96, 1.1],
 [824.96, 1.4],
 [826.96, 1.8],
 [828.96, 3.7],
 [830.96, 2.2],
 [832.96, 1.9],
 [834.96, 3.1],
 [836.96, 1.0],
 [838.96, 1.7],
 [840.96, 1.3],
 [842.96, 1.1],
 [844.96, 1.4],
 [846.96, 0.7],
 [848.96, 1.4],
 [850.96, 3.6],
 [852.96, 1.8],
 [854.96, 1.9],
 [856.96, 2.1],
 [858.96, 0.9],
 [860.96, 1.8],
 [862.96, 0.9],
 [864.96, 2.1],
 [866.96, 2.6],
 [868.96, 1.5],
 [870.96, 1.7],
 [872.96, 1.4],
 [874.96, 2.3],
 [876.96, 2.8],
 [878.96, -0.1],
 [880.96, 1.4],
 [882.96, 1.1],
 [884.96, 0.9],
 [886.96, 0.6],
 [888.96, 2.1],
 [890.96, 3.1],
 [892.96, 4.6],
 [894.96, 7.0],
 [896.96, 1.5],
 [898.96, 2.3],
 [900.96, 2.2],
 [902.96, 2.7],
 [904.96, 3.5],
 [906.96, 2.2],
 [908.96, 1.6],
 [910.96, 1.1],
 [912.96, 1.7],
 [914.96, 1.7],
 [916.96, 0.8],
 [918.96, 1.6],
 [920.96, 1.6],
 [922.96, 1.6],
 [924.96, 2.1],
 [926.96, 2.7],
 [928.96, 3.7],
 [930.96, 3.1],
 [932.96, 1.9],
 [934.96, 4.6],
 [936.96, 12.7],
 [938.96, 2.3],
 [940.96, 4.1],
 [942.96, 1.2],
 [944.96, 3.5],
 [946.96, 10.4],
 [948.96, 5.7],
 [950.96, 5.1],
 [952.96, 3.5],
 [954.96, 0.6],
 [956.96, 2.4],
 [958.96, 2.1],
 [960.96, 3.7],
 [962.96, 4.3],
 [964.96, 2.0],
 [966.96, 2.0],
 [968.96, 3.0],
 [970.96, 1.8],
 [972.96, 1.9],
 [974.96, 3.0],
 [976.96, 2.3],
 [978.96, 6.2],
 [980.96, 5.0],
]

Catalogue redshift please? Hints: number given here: 1.398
